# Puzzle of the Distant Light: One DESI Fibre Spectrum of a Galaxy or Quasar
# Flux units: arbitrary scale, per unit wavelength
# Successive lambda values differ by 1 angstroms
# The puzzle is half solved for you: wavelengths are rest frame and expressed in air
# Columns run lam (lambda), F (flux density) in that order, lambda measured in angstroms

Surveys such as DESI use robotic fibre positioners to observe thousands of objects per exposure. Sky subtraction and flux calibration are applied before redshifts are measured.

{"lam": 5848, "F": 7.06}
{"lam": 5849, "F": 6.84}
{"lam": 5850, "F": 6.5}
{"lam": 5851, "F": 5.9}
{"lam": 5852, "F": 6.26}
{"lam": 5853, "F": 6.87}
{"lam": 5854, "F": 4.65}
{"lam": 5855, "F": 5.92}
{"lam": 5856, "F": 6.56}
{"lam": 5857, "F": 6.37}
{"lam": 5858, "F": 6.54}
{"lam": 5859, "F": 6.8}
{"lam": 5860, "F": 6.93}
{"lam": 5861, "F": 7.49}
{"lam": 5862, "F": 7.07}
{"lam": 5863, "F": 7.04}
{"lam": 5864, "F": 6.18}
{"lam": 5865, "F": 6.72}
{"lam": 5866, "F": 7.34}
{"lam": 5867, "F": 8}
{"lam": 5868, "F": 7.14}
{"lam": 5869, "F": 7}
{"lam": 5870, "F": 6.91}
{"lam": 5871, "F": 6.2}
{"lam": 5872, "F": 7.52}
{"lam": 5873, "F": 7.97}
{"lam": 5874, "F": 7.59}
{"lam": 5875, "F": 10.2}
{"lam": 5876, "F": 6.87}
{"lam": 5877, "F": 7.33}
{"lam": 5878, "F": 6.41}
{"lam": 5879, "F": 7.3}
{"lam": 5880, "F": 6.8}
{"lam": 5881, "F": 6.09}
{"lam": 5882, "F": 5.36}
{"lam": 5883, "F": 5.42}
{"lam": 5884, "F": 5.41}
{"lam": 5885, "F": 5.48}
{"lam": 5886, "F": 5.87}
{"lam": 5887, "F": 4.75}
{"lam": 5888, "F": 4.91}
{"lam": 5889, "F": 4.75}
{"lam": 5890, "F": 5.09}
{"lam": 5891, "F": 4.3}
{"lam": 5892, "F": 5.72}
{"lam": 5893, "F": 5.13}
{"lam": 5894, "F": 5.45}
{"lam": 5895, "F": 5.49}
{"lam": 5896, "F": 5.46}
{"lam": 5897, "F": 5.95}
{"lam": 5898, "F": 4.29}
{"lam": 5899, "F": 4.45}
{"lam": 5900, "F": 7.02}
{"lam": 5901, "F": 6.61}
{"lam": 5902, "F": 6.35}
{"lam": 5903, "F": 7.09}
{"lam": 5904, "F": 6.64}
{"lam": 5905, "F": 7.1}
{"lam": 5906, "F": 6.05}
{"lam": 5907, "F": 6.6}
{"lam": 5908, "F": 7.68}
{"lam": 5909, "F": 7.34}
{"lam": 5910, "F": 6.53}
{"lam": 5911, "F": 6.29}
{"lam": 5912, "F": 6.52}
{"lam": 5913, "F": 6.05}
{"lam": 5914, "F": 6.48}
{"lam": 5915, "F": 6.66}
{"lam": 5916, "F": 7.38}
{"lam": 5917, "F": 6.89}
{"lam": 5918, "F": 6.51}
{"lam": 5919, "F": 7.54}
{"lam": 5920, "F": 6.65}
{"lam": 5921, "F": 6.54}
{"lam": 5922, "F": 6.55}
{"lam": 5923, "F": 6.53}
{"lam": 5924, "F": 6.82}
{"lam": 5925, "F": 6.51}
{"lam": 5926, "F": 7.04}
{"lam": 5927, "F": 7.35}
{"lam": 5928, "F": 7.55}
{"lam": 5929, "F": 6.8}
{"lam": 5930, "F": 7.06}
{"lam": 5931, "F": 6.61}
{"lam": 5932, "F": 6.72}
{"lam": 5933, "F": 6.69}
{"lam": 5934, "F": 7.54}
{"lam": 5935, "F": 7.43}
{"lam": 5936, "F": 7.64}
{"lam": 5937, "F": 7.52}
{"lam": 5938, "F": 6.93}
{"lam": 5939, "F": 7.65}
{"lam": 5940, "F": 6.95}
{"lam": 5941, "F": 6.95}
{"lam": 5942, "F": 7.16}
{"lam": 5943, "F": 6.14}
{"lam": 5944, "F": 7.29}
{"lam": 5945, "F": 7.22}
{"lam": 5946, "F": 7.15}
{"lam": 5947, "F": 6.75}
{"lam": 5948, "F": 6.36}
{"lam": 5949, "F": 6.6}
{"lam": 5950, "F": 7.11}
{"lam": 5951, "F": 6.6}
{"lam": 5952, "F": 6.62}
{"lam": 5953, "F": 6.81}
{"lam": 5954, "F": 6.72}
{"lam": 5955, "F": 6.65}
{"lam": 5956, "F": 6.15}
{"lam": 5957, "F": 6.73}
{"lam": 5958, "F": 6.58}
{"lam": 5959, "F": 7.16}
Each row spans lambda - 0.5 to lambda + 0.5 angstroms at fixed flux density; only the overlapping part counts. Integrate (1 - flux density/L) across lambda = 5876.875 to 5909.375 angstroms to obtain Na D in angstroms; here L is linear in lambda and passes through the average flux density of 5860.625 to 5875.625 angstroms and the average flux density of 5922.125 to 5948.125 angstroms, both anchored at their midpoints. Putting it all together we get 5.9 angstroms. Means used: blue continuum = 7.35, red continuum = 7.02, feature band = 5.91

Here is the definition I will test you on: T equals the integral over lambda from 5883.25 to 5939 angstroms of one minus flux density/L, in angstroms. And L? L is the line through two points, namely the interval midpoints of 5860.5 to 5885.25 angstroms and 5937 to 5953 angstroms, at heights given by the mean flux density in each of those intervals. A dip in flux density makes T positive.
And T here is 4.4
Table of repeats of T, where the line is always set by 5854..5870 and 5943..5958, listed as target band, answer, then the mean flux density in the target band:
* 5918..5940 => -0.9 angstroms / 7.02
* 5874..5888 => 0.8 angstroms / 6.4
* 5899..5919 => 0.2 angstroms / 6.69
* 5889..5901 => 2.6 angstroms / 5.34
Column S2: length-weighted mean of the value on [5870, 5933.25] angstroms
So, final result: 6.42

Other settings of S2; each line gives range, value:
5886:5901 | 5.27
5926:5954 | 7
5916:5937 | 6.97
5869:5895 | 6.2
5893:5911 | 6.21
